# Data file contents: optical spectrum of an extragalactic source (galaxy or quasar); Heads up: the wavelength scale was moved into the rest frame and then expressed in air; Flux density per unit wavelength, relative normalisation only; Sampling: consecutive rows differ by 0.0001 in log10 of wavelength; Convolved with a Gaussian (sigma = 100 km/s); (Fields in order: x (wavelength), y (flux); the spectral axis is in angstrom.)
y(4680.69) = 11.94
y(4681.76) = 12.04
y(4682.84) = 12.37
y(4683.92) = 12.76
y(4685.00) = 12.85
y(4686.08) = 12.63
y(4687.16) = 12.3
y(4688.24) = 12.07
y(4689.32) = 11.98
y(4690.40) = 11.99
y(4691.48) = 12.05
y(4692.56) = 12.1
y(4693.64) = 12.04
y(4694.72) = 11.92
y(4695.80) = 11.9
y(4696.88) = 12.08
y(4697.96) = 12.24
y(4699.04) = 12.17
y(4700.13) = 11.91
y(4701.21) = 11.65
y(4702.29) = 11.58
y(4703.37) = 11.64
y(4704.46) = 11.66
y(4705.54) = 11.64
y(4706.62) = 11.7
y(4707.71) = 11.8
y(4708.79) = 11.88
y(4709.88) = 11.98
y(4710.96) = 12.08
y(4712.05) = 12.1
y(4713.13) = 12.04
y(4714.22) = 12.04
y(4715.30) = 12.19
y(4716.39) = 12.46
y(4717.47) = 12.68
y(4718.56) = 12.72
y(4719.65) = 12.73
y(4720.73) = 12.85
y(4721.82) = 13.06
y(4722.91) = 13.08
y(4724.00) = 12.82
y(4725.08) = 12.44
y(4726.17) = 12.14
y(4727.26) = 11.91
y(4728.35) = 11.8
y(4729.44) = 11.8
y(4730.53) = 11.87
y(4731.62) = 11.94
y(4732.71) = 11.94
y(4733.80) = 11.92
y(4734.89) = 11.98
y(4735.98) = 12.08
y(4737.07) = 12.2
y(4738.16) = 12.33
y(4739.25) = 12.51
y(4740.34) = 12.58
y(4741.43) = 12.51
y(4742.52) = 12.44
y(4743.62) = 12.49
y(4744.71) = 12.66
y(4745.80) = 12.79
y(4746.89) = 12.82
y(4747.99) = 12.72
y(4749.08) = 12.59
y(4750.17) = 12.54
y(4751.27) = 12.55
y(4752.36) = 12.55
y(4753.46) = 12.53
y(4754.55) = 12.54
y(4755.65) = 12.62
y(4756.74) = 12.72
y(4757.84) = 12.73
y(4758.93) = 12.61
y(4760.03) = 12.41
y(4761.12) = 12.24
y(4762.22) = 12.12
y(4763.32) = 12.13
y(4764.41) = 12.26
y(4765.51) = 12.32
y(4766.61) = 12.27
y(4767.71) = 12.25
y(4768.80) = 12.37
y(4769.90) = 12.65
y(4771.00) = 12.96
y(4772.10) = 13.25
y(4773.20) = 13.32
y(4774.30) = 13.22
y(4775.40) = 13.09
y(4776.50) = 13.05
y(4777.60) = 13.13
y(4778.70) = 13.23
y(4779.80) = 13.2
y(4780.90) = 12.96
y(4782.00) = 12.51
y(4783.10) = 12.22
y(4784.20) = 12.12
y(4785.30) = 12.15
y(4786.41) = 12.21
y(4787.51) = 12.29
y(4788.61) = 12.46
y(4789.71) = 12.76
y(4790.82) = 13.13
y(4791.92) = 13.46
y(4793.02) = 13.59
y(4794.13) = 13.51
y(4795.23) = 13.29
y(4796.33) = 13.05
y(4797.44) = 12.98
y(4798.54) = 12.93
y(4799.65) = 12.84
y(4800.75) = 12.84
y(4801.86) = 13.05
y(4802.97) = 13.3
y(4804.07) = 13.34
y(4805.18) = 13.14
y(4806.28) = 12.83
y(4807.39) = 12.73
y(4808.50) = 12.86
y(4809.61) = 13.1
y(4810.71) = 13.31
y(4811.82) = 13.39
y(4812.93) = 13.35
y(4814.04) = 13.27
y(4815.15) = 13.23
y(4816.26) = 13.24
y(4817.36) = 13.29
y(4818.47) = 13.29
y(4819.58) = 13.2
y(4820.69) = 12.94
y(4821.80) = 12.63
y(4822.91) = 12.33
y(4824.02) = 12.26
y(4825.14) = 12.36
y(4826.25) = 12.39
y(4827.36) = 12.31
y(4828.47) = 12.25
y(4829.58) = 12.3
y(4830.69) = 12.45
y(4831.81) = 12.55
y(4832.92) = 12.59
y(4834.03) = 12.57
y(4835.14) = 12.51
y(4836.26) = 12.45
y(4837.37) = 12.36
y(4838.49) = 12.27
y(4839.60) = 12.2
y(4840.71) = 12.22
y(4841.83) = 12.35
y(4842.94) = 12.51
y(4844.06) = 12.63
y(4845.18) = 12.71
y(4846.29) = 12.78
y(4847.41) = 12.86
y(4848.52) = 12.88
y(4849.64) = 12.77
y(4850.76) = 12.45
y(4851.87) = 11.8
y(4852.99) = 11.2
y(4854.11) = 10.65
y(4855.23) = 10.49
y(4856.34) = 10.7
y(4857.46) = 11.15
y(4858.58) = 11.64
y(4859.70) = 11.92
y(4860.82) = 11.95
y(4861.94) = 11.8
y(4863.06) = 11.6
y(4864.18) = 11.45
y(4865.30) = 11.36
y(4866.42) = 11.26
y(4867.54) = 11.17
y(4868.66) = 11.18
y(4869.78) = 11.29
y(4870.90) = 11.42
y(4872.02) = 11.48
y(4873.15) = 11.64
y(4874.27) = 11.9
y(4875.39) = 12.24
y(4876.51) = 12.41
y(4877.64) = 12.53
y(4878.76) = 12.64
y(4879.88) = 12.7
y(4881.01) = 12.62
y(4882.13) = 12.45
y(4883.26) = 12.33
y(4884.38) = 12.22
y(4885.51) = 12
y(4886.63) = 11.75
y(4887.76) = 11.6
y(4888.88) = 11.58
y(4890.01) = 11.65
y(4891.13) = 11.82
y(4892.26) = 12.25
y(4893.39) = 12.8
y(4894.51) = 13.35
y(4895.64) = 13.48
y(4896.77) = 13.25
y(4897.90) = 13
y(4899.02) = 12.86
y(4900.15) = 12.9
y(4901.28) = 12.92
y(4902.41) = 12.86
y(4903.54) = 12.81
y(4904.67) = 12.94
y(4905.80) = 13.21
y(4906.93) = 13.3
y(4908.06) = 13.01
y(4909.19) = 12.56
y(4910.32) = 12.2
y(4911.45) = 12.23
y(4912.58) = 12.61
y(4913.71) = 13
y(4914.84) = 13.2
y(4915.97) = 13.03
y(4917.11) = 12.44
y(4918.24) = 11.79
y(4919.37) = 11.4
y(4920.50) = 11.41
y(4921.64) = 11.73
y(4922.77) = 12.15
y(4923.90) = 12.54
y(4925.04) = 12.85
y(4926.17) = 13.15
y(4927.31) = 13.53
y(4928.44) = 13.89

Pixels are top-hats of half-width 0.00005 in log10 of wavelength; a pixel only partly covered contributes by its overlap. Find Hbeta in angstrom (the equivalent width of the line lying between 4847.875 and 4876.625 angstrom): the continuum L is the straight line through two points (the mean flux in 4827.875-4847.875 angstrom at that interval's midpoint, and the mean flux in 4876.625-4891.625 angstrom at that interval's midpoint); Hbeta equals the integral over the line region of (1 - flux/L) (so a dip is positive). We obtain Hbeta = 1.6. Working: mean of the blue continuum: 12.5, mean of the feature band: 11.6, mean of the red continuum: 12.2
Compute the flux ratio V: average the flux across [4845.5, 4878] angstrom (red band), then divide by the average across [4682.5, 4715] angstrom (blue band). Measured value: 0.97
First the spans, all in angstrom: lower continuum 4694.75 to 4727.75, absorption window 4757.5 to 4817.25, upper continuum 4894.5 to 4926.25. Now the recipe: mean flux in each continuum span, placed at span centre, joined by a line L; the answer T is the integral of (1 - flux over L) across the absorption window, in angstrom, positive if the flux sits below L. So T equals -2.4 angstrom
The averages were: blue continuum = 12.2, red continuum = 12.7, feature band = 12.9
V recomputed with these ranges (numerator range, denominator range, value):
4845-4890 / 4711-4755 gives 0.96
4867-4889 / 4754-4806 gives 0.94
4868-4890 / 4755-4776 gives 0.95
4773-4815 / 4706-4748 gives 1.05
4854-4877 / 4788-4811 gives 0.88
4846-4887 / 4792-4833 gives 0.92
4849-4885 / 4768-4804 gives 0.91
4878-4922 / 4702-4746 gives 1.02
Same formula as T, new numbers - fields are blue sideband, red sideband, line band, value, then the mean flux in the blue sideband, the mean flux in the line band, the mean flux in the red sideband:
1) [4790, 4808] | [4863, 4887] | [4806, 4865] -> 0.7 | 13.1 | 12.4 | 11.9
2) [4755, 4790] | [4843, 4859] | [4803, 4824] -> -1.4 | 12.6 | 13.1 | 11.9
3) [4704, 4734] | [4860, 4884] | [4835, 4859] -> -0.3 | 12.2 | 12.1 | 11.9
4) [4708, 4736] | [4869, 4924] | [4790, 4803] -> -0.9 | 12.2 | 13.1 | 12.4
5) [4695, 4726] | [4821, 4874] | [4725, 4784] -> -1.8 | 12.2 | 12.5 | 12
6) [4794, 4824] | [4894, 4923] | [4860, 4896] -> 2.3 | 13.1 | 12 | 12.7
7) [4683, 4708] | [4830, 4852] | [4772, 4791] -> -0.7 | 12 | 12.8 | 12.5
